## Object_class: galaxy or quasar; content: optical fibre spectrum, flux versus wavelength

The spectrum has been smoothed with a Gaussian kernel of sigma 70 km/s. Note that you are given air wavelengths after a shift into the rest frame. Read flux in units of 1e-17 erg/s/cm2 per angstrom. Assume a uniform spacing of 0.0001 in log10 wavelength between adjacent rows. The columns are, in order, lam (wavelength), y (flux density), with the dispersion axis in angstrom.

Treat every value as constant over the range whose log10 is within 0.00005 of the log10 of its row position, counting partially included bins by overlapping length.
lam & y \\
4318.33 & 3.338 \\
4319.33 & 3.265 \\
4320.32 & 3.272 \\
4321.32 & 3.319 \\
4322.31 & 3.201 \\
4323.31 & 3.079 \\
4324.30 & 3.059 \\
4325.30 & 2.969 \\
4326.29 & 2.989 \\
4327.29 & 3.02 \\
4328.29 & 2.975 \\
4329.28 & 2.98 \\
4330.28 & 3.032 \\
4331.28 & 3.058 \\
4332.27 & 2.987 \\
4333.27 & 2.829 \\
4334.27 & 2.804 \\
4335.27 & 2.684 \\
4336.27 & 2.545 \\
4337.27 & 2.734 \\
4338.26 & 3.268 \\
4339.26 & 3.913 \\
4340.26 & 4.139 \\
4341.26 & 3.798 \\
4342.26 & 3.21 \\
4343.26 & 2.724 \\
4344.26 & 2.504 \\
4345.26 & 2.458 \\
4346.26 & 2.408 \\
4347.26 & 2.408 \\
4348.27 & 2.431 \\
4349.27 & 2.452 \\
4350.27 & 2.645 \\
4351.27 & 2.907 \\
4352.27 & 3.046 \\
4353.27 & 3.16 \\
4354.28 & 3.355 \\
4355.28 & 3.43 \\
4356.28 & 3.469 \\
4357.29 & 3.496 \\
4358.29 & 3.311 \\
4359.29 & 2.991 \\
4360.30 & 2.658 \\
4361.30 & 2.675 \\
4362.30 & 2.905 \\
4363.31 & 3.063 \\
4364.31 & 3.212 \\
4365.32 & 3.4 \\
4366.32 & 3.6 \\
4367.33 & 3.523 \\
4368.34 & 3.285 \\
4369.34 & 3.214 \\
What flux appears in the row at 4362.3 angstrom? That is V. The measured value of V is 2.905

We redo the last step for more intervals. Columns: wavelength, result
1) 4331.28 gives 3.058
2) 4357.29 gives 3.496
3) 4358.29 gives 3.311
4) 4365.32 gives 3.4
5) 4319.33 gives 3.265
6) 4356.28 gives 3.469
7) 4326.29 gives 2.989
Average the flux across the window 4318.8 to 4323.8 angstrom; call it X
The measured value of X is 3.22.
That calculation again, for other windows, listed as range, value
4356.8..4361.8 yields 3.03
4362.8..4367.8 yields 3.36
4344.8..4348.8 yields 2.42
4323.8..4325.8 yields 3.03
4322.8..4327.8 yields 3.02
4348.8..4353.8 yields 2.85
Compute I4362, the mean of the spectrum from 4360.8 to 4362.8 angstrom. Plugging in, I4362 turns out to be 2.8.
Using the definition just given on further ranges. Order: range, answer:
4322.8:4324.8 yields 3.07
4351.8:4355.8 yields 3.25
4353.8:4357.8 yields 3.44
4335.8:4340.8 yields 3.33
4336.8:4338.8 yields 3.03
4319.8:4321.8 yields 3.29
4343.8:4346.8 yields 2.46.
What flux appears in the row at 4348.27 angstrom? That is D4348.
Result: 2.431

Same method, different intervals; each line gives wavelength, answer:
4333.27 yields 2.829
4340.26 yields 4.139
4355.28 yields 3.43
